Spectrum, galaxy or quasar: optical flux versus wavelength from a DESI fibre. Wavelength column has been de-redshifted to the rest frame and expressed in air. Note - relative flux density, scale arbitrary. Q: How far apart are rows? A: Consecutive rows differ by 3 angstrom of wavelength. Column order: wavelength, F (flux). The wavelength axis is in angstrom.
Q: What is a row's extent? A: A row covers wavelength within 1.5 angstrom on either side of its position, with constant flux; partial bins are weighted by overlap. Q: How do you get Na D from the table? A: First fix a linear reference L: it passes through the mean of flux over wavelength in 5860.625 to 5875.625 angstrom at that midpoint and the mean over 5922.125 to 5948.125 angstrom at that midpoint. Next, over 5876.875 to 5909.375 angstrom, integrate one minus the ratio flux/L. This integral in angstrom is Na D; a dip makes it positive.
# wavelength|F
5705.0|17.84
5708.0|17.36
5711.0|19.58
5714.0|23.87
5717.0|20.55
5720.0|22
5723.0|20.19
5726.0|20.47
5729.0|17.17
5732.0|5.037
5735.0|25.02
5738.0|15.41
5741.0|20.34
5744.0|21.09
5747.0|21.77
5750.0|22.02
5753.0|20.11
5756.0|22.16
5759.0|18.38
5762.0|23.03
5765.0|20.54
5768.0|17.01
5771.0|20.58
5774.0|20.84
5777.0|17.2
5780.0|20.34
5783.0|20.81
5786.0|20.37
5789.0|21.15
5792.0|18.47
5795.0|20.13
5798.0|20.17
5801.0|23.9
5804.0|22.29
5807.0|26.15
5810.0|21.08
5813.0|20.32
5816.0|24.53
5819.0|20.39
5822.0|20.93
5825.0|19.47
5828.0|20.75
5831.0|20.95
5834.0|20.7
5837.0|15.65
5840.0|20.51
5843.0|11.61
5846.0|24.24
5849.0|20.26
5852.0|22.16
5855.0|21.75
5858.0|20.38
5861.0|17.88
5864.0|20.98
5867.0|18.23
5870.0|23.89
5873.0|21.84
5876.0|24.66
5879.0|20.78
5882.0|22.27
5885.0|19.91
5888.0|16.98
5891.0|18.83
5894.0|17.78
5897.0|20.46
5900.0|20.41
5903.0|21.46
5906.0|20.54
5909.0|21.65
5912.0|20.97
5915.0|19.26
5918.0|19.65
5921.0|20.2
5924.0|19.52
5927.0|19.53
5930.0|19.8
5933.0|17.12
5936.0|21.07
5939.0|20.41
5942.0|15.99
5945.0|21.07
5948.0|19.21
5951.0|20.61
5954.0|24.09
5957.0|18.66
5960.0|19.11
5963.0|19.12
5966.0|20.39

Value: 0.5 angstrom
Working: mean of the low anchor 21.1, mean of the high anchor 19.3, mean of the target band 20.1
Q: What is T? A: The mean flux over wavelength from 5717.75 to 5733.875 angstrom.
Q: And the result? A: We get 17.3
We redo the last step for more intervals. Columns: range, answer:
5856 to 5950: 20.1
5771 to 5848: 20.5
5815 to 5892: 20.4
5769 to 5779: 19.5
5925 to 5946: 19.2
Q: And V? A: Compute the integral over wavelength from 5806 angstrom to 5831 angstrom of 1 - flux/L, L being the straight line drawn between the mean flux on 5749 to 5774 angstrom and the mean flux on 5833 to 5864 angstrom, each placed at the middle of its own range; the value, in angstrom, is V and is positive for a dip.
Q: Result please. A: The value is -2.1 angstrom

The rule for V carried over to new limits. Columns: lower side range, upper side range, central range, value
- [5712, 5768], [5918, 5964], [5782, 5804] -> -1.1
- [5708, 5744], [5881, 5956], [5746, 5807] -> -4.4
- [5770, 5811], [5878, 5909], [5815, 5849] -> 1.1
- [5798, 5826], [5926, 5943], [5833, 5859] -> 1.9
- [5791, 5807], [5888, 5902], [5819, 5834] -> 0.2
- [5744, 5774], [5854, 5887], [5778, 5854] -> 0.7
